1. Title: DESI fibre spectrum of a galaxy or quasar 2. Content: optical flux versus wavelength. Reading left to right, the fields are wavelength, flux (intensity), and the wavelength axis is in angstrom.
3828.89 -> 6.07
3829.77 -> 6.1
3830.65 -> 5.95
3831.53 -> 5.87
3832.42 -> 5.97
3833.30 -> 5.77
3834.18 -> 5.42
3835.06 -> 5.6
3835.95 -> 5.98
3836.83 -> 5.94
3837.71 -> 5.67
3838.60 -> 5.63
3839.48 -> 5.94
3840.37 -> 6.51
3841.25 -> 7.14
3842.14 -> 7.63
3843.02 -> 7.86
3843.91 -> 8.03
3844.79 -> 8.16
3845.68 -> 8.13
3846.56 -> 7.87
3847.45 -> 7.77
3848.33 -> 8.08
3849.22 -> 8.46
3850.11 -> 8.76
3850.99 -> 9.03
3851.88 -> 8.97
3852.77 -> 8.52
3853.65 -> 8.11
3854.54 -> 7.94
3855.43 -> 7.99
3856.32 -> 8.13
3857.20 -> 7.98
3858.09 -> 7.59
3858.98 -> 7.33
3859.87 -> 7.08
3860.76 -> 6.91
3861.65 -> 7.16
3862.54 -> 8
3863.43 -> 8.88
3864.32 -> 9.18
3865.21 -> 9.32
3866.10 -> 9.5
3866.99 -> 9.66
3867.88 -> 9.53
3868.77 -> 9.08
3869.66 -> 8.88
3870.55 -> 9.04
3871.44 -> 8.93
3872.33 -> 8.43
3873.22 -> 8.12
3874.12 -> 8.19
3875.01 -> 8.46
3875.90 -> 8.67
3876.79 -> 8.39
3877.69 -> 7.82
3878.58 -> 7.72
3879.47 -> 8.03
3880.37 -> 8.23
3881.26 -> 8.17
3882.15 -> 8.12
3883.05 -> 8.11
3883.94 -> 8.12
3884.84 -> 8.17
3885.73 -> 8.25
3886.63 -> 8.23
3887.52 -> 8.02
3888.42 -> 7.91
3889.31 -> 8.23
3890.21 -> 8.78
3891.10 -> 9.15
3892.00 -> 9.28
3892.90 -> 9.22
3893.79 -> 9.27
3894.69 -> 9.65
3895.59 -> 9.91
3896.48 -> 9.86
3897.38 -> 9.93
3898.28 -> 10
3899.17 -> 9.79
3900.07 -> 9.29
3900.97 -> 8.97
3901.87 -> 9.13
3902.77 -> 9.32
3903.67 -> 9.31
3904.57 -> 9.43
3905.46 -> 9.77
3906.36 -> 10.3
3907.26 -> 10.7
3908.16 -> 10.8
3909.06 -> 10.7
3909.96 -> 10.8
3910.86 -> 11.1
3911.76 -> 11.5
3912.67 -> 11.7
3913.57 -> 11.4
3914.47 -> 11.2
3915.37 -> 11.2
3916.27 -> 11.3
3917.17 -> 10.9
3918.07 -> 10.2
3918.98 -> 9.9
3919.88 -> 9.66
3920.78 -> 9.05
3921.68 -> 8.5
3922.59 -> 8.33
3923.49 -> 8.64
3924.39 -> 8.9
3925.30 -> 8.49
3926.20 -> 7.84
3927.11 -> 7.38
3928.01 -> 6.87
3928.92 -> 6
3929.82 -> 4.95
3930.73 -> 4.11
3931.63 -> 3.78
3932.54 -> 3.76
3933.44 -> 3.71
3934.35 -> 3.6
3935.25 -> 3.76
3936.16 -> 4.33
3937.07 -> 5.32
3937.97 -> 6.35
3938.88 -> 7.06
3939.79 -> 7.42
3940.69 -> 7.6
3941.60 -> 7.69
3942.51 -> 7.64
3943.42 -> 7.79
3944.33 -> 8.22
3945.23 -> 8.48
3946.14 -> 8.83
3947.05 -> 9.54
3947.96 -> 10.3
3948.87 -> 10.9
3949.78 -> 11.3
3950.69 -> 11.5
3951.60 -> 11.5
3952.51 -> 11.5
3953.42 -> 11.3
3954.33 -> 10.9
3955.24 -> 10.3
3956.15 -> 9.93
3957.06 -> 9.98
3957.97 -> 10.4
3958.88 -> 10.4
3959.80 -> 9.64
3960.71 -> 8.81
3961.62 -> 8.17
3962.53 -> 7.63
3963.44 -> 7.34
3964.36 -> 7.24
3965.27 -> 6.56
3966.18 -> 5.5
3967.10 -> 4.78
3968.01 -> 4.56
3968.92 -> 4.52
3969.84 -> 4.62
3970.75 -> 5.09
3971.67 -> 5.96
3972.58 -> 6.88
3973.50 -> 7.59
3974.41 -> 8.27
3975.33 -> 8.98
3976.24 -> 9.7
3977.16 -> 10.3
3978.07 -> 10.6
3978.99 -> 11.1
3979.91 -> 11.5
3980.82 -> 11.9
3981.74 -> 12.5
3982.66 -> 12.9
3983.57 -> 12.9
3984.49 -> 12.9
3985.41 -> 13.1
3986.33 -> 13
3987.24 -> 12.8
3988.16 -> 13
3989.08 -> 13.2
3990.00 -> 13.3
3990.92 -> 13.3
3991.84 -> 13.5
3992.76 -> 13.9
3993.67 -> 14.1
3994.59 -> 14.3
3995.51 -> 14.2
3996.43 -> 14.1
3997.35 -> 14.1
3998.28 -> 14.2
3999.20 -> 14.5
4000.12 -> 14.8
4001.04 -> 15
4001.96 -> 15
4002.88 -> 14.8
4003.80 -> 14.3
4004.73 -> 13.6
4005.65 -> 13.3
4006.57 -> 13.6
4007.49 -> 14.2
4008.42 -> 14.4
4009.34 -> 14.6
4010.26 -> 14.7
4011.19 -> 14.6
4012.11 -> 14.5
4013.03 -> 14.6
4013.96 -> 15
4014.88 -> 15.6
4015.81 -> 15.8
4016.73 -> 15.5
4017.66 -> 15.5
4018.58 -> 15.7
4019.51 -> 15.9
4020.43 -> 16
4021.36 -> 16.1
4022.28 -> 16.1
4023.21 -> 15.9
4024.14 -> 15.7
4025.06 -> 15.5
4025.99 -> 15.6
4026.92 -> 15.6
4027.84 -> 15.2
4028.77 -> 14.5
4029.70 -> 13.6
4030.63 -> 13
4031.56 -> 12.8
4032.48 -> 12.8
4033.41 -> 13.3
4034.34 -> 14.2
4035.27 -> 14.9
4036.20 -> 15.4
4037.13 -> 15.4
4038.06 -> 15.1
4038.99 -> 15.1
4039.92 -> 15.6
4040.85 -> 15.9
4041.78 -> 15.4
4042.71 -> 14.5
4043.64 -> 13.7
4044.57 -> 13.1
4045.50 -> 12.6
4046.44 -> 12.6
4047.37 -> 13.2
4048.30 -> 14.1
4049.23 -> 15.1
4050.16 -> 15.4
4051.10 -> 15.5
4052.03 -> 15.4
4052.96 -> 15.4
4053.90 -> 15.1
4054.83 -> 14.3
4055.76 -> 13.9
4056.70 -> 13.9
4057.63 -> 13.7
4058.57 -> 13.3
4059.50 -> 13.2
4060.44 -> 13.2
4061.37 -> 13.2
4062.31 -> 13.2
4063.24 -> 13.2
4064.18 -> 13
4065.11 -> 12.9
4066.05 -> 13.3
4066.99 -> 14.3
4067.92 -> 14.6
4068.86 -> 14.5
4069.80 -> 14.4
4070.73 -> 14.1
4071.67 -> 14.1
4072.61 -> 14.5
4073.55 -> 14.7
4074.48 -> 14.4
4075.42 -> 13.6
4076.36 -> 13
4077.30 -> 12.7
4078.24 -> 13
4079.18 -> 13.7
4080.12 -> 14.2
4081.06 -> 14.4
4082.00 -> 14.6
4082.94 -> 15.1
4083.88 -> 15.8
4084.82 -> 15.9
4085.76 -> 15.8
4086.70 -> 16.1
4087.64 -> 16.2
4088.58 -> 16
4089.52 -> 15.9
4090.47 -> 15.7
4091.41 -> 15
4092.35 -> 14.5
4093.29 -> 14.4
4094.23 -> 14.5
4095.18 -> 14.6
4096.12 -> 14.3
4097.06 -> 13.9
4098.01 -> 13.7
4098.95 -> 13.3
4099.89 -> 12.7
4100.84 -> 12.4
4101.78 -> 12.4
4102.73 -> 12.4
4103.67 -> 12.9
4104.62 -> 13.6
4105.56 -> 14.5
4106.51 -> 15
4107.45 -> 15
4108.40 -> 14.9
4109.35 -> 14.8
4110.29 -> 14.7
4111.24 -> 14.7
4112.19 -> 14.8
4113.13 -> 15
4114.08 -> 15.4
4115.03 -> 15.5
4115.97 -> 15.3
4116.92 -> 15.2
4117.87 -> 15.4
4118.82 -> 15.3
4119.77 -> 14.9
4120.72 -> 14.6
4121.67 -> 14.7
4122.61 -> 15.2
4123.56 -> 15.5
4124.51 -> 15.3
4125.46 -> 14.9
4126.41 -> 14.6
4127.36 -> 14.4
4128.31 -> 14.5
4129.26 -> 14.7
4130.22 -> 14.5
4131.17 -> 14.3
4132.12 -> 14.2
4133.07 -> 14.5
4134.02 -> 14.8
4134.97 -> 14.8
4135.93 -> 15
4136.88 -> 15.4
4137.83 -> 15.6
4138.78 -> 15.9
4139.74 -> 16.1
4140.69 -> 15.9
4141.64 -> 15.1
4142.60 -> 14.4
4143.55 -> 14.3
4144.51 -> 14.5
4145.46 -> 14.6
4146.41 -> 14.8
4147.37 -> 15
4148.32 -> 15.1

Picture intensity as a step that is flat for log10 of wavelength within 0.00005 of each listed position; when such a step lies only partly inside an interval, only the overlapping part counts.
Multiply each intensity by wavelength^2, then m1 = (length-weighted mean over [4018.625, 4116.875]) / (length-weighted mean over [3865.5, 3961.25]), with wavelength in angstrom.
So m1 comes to 1.8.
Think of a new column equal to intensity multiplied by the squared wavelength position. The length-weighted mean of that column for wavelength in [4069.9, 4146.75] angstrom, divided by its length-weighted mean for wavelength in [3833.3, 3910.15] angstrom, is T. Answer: 1.96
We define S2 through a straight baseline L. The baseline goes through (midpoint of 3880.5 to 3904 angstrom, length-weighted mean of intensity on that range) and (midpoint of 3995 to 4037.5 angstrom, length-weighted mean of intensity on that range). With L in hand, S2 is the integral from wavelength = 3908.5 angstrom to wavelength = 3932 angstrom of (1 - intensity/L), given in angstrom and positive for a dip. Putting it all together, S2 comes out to 2.6 angstrom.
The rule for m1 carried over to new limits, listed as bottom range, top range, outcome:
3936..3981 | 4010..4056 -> 1.81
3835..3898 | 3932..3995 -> 1.19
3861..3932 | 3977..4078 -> 1.69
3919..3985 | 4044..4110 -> 1.83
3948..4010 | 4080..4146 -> 1.42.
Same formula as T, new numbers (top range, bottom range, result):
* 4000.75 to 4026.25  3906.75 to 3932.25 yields 1.73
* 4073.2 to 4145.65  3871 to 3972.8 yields 1.90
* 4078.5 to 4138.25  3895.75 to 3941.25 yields 1.91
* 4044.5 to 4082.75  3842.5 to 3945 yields 1.80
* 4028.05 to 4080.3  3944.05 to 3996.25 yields 1.44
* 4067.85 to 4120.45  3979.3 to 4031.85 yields 1.06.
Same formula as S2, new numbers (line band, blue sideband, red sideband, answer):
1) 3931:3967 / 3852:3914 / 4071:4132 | 8.8 angstrom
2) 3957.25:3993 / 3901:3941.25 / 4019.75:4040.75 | 6.1 angstrom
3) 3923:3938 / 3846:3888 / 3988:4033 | 7.2 angstrom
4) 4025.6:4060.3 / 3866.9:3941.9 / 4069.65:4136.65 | -4.5 angstrom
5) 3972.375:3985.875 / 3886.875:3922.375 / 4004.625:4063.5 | 1.9 angstrom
